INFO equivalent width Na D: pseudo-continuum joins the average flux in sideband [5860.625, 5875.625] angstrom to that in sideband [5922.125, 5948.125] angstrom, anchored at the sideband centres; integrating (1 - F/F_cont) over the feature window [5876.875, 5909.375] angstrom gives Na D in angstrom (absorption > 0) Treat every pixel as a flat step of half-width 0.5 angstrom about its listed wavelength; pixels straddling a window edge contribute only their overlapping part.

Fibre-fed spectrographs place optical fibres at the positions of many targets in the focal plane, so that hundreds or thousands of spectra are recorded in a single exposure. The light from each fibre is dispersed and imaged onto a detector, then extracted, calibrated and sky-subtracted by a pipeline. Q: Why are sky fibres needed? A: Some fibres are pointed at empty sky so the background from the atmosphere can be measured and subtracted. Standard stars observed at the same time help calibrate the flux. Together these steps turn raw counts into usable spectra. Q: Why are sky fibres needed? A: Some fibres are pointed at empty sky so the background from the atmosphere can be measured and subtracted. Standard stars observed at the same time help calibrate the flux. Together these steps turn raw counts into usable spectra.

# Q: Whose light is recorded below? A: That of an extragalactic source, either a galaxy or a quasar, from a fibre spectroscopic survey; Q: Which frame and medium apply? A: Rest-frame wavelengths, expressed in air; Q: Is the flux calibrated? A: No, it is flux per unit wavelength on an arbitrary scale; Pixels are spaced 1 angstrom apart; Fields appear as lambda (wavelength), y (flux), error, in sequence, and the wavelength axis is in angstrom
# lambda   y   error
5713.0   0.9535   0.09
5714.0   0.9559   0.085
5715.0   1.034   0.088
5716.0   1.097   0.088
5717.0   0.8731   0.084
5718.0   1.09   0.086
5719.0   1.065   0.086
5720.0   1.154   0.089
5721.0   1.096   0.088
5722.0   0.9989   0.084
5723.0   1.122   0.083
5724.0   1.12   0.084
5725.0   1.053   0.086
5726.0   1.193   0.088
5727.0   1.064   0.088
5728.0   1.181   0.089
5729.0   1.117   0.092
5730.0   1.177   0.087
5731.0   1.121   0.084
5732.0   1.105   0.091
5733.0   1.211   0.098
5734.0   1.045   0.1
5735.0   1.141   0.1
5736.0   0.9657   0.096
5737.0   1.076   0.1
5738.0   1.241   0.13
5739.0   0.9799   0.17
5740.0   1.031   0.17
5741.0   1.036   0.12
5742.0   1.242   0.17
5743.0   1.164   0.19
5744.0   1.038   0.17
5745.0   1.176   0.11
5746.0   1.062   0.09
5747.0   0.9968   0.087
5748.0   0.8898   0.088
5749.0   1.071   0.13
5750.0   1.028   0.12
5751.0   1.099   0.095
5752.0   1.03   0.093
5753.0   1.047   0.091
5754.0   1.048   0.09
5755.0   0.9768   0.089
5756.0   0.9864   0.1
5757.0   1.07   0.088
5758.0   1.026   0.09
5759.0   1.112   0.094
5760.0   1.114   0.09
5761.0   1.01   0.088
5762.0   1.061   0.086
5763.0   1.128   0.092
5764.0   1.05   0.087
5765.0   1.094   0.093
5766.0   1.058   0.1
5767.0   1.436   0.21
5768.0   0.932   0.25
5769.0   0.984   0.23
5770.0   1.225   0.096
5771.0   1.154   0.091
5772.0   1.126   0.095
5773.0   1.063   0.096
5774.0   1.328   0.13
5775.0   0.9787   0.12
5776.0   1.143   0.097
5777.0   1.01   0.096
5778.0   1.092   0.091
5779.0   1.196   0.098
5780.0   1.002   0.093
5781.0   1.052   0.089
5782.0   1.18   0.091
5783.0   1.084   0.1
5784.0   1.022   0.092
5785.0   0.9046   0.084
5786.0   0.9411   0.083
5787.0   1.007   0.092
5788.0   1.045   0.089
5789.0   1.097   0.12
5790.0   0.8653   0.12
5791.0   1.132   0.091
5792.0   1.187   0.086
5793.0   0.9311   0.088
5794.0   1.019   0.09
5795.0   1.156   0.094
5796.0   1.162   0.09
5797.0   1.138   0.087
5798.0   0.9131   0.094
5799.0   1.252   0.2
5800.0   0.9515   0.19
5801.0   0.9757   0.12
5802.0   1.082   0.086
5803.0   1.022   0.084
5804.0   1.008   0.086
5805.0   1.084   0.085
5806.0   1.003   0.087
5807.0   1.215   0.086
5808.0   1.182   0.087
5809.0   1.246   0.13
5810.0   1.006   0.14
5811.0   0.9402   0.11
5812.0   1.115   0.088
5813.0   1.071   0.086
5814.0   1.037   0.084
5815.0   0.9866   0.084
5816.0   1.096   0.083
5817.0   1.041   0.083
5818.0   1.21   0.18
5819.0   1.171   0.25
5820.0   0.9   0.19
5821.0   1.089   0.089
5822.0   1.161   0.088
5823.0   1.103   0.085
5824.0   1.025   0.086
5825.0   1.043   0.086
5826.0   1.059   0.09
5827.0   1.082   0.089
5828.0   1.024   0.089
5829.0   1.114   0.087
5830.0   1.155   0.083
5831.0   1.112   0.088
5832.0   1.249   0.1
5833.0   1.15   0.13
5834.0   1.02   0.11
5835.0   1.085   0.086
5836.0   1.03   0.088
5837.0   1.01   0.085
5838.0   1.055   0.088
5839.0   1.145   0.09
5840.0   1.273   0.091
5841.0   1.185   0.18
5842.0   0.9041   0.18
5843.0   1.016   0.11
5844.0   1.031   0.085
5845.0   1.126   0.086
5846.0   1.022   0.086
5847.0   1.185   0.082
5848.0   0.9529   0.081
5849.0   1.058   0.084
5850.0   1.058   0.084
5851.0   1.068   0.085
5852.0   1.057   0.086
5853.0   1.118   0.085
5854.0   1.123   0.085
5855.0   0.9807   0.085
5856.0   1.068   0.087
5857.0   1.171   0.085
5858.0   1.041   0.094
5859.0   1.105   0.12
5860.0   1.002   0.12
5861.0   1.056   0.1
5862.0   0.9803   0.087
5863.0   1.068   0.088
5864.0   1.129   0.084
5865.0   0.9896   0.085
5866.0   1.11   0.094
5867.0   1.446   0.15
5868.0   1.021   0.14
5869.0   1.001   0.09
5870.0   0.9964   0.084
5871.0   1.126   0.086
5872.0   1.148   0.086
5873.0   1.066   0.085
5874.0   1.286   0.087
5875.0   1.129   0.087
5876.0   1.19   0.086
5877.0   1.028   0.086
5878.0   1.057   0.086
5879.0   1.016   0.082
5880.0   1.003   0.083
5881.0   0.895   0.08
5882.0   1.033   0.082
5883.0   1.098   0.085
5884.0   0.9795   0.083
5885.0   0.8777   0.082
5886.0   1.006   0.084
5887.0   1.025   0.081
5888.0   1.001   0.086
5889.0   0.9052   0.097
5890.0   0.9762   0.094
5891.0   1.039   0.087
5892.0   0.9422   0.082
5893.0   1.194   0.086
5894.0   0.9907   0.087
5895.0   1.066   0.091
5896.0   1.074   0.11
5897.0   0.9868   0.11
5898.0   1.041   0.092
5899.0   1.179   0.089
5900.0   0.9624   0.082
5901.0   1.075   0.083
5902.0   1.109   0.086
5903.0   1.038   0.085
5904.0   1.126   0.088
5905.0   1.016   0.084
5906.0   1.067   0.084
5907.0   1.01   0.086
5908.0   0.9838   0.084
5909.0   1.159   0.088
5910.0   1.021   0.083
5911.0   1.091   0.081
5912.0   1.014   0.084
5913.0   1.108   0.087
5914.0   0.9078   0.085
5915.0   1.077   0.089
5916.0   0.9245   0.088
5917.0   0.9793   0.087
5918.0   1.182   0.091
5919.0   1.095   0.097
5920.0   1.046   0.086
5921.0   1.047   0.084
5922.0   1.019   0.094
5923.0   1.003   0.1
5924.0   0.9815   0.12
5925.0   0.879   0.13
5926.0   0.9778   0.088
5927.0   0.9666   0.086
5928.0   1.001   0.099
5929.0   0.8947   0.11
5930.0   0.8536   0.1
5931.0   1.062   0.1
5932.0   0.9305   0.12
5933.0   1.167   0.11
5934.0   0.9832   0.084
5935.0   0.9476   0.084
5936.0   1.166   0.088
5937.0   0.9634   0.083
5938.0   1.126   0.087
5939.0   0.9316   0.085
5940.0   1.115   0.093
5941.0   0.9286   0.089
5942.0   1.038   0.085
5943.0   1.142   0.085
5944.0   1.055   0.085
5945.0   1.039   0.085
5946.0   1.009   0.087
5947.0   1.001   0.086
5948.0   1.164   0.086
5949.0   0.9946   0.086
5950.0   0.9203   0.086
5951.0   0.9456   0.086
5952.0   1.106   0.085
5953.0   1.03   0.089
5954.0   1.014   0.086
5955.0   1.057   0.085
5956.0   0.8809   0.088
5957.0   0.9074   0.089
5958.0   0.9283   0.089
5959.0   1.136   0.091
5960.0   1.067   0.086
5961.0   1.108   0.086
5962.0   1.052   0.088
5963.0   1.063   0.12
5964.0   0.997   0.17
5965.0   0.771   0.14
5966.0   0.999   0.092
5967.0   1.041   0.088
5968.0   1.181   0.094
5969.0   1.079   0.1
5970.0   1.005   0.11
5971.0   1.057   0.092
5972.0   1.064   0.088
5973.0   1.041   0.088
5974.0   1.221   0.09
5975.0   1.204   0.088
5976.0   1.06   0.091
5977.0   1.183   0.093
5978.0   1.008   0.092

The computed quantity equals 1.2 angstrom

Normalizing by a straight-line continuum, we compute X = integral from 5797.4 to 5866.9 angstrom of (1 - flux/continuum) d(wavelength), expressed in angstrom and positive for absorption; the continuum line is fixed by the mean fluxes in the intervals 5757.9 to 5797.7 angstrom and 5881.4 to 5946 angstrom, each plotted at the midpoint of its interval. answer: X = -1.16 angstrom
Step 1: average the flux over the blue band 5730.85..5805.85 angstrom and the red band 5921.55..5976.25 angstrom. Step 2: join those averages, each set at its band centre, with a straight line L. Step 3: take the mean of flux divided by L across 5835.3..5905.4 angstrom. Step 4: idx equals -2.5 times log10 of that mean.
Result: -0.02 mag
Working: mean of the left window 1.07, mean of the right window 1.02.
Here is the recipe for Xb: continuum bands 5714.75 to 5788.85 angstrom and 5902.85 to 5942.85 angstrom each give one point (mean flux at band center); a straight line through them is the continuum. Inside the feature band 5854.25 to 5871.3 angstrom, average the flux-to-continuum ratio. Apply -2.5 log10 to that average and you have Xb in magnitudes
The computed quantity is -0.03 mag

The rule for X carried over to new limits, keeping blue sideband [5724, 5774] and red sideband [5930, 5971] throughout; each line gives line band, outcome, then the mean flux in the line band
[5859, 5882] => -0.63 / 1.08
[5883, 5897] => 0.48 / 1.01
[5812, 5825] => -0.09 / 1.07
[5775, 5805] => 0.63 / 1.05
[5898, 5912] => -0.30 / 1.06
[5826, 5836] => -0.38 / 1.1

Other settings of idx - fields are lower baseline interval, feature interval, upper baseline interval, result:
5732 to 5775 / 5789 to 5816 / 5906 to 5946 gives 0.00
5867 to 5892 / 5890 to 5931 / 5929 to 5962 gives 0.01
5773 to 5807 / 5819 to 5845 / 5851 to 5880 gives -0.01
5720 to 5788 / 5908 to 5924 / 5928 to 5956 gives -0.01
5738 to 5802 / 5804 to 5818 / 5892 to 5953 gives -0.02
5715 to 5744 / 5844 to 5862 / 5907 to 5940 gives -0.02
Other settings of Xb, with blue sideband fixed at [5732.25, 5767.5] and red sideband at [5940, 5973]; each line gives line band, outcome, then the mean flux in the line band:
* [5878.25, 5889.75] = 0.06 mag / 0.987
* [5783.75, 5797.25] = 0.03 mag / 1.04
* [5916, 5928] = 0.02 mag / 1.01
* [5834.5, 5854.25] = -0.02 mag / 1.07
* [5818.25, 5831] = -0.02 mag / 1.08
